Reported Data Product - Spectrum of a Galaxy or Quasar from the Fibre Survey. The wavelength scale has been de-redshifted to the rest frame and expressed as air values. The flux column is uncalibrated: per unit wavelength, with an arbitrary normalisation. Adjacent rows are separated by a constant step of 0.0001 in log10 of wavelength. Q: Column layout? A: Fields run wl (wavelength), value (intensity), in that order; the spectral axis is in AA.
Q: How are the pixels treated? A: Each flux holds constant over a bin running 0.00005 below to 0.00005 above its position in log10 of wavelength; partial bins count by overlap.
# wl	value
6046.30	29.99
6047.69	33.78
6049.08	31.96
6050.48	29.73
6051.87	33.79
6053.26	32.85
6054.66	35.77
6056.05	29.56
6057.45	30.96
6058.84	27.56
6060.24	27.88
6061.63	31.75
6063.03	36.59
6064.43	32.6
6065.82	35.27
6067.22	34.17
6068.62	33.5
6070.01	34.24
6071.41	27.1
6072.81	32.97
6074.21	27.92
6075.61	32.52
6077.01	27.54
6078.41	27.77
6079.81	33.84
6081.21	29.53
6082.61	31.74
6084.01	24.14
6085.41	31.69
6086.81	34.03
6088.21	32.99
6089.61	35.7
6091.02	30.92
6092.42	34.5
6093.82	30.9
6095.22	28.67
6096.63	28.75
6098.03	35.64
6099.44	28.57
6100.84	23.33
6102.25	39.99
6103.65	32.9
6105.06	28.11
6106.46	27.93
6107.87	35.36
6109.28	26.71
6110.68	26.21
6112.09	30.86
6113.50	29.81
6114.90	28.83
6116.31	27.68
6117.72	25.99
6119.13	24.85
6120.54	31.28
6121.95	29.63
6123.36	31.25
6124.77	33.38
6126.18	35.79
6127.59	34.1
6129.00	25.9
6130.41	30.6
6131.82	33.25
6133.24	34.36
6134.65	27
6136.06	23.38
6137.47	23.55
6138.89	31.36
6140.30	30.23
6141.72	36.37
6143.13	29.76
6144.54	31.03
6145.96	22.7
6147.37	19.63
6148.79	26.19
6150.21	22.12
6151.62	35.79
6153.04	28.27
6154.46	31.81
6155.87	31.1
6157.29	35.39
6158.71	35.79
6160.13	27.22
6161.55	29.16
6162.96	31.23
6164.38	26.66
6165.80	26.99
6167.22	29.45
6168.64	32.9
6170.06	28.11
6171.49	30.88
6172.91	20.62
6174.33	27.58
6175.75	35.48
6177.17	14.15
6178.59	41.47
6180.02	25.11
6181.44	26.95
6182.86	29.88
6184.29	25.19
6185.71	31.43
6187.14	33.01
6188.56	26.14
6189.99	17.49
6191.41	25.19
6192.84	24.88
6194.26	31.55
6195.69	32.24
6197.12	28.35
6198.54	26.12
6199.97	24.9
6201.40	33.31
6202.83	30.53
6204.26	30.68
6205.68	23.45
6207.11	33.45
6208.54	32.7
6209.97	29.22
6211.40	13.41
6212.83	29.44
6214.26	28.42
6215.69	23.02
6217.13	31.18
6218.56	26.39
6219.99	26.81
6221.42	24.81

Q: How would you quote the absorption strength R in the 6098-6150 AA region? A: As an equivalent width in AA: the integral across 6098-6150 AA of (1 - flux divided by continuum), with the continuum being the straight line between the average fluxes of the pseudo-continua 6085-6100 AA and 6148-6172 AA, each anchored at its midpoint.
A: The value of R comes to 2.8 AA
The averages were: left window 32.1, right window 29.9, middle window 29.4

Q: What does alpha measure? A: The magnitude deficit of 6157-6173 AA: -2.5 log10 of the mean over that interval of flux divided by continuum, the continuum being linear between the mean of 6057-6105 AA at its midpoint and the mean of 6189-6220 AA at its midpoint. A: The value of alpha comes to -0.04 mag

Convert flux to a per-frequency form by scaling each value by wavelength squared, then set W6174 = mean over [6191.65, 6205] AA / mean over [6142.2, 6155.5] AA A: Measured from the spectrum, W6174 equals 1.1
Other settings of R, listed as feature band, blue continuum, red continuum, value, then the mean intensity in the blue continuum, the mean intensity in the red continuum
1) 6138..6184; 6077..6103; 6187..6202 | -0.8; 31.2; 27.3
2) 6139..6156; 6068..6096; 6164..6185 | 0.1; 31.1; 28.1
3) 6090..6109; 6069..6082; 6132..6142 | -0.7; 30.5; 29.3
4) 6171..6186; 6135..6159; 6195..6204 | 0.6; 28.9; 29.3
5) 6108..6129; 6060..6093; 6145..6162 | 0.2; 31.7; 28.8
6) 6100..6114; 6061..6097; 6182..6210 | 0.3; 31.6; 28.5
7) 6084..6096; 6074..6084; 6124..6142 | -0.8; 29.8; 30.6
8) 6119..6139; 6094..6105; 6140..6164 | 0.1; 30.9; 29.6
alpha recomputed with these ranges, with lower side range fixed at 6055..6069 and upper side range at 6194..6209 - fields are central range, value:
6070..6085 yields 0.071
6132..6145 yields 0.034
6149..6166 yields 0.010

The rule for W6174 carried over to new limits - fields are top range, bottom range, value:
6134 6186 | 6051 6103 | 0.93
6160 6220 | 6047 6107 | 0.92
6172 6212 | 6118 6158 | 0.95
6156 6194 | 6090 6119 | 0.97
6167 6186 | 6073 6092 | 0.95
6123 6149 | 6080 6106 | 0.96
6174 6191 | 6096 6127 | 0.94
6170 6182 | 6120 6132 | 0.89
